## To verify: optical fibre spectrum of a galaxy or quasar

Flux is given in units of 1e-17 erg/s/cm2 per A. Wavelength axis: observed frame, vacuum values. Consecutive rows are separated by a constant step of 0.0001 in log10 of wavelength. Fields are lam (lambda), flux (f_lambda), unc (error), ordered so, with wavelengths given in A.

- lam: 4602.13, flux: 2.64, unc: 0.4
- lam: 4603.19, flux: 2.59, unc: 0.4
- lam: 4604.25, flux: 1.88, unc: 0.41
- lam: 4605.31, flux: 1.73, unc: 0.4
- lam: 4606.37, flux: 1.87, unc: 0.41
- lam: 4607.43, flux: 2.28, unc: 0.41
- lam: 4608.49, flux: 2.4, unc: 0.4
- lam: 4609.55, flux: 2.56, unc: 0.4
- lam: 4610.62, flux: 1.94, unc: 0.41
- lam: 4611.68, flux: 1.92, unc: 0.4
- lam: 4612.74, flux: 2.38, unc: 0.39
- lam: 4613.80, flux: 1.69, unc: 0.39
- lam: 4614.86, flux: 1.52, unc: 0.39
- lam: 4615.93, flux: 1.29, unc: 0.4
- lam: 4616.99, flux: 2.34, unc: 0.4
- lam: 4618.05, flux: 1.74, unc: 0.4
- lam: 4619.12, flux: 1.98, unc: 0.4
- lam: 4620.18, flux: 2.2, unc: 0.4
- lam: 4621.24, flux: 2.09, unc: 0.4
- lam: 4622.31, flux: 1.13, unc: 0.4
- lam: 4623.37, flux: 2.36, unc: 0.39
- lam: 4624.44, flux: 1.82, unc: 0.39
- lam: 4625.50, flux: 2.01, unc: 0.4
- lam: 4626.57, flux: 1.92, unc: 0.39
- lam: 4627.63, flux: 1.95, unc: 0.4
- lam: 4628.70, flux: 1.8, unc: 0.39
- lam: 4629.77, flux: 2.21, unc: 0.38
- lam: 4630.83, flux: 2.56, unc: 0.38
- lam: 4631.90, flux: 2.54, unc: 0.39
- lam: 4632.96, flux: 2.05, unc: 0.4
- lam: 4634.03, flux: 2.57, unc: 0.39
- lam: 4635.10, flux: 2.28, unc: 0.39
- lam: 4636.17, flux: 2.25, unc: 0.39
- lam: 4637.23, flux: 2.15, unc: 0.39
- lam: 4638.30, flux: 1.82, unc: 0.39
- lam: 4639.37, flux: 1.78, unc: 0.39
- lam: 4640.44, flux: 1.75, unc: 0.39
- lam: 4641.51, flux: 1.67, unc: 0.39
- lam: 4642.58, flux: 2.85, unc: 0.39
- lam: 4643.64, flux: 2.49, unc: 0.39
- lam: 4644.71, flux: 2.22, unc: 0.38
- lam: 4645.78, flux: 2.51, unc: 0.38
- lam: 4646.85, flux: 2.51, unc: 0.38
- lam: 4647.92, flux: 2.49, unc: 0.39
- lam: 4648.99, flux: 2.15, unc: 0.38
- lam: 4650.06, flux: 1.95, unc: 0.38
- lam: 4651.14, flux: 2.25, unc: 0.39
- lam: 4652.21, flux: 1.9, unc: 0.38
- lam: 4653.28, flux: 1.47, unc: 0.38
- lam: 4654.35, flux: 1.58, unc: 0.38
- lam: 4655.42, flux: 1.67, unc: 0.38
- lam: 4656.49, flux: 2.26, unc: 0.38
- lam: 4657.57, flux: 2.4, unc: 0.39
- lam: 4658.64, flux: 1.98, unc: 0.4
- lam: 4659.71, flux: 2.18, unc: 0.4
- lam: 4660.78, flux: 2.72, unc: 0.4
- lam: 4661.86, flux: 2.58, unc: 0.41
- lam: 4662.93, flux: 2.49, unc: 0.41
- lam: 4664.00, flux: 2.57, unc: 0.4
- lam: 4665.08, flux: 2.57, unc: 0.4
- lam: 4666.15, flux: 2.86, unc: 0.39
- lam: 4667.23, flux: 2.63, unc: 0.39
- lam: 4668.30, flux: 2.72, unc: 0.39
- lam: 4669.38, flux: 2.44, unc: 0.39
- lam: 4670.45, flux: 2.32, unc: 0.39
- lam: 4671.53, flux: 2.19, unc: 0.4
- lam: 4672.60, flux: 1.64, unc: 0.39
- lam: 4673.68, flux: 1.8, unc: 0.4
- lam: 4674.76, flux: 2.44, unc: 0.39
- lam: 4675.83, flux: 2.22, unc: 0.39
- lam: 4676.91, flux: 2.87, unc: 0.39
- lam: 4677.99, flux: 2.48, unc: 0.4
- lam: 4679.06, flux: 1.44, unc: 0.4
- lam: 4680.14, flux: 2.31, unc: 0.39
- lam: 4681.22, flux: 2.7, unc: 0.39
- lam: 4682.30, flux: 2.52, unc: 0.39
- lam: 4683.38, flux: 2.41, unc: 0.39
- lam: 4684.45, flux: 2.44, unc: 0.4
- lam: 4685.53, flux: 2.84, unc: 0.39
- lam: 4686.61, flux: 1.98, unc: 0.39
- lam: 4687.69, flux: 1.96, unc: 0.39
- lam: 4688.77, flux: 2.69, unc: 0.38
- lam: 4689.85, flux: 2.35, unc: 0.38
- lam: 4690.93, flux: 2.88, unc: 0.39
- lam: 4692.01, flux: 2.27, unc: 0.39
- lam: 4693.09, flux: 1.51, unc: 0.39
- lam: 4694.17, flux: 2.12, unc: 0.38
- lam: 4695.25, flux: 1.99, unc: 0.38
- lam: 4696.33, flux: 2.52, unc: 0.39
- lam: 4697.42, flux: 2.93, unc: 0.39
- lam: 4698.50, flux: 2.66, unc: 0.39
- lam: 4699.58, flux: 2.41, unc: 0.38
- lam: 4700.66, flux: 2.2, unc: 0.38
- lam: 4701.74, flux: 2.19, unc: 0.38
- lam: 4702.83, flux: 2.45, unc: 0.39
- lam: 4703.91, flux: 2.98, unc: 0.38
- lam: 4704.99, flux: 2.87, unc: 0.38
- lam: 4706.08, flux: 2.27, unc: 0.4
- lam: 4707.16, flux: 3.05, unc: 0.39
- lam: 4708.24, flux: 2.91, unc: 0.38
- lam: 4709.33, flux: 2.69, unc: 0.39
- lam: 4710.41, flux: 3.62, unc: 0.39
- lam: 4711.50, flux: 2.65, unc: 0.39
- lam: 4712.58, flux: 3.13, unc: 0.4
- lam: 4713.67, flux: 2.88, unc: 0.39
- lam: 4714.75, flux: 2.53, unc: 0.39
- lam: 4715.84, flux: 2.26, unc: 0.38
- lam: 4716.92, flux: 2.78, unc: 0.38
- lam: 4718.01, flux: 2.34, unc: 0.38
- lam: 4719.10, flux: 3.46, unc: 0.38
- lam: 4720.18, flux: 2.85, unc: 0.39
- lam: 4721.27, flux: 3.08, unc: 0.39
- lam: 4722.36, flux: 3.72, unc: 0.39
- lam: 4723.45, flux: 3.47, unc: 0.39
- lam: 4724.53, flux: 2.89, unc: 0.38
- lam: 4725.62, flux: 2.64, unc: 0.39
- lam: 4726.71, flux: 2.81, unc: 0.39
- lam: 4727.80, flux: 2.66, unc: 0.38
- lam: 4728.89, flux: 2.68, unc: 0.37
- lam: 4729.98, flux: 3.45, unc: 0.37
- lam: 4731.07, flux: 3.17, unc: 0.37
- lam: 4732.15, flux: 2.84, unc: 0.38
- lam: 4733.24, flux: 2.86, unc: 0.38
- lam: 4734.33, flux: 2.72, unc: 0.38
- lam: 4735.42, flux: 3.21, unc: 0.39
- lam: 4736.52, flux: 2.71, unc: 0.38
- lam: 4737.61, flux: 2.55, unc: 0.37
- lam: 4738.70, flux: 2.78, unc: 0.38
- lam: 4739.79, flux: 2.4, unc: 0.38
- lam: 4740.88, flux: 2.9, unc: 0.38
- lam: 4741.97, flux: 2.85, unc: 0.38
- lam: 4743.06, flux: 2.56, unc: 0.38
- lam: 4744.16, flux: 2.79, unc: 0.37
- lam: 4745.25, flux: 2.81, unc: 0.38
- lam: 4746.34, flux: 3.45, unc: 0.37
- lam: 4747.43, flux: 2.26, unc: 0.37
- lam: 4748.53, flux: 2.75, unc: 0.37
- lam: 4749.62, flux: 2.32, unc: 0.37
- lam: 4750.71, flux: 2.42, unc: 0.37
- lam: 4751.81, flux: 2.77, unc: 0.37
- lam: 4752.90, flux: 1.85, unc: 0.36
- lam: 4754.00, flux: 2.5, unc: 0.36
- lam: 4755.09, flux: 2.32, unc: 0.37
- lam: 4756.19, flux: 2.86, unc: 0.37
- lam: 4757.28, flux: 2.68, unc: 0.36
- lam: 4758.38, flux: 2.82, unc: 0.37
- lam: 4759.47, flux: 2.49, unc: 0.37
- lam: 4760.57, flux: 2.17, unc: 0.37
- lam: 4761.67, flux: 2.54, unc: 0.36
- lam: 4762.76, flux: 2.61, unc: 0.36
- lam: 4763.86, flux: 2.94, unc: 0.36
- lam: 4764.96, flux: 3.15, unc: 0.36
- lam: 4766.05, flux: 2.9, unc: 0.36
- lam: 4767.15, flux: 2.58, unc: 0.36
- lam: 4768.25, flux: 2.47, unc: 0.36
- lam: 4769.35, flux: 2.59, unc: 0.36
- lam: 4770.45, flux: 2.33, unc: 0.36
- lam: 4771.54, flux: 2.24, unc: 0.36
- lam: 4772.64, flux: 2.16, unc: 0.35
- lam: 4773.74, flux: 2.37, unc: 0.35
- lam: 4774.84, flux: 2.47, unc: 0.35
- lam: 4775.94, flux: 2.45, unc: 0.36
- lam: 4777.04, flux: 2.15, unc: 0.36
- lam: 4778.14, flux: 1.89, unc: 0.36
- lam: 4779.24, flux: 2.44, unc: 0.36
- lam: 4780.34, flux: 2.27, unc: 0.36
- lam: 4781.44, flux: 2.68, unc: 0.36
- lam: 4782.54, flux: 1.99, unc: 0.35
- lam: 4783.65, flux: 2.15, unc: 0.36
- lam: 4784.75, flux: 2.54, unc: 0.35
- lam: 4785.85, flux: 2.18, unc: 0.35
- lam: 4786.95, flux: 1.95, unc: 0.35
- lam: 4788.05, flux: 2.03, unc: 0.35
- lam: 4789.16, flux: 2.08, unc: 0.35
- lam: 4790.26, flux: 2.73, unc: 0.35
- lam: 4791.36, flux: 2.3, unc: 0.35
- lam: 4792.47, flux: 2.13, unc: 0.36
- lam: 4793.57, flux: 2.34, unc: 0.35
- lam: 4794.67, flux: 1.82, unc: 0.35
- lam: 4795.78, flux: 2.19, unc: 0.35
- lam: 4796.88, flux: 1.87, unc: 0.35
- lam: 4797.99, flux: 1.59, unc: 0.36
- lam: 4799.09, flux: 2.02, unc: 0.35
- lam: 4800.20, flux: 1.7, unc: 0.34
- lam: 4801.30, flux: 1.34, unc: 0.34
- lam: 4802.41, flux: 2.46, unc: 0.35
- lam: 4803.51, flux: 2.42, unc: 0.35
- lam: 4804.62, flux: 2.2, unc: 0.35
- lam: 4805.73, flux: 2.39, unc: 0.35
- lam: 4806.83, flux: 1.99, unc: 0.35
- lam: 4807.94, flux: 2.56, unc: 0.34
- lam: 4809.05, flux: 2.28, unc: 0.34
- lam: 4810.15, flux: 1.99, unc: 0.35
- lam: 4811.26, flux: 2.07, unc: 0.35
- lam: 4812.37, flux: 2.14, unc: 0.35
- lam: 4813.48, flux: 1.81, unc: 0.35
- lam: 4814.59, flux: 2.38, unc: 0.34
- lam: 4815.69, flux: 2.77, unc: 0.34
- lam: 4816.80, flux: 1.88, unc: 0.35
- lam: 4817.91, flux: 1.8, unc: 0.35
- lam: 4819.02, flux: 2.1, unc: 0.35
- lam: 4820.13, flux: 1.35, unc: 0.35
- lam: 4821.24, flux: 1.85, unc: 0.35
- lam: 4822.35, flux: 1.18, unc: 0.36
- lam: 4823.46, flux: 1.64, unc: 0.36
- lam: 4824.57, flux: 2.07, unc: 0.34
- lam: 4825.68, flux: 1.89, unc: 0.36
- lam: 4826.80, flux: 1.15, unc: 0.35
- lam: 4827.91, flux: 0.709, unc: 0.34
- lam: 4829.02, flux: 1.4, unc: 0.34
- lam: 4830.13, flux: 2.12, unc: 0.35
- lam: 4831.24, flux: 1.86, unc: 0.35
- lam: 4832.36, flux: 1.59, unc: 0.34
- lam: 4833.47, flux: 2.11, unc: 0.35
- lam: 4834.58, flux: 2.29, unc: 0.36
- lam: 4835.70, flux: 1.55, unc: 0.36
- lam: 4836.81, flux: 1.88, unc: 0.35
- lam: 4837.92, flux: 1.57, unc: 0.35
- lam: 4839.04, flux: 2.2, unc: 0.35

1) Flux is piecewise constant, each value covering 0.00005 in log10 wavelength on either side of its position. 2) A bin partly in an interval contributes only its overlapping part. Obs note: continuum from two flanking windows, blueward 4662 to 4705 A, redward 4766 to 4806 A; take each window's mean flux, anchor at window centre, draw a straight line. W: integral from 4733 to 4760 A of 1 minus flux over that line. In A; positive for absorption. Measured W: -4.5 A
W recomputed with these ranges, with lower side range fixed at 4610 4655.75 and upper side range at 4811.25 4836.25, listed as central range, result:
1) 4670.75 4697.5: -4.2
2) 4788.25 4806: -2.4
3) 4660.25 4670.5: -3.1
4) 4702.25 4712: -4.4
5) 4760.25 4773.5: -4.8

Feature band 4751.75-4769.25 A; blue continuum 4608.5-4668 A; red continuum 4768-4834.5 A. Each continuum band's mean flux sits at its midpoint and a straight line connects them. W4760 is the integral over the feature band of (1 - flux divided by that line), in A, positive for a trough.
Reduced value -4.4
